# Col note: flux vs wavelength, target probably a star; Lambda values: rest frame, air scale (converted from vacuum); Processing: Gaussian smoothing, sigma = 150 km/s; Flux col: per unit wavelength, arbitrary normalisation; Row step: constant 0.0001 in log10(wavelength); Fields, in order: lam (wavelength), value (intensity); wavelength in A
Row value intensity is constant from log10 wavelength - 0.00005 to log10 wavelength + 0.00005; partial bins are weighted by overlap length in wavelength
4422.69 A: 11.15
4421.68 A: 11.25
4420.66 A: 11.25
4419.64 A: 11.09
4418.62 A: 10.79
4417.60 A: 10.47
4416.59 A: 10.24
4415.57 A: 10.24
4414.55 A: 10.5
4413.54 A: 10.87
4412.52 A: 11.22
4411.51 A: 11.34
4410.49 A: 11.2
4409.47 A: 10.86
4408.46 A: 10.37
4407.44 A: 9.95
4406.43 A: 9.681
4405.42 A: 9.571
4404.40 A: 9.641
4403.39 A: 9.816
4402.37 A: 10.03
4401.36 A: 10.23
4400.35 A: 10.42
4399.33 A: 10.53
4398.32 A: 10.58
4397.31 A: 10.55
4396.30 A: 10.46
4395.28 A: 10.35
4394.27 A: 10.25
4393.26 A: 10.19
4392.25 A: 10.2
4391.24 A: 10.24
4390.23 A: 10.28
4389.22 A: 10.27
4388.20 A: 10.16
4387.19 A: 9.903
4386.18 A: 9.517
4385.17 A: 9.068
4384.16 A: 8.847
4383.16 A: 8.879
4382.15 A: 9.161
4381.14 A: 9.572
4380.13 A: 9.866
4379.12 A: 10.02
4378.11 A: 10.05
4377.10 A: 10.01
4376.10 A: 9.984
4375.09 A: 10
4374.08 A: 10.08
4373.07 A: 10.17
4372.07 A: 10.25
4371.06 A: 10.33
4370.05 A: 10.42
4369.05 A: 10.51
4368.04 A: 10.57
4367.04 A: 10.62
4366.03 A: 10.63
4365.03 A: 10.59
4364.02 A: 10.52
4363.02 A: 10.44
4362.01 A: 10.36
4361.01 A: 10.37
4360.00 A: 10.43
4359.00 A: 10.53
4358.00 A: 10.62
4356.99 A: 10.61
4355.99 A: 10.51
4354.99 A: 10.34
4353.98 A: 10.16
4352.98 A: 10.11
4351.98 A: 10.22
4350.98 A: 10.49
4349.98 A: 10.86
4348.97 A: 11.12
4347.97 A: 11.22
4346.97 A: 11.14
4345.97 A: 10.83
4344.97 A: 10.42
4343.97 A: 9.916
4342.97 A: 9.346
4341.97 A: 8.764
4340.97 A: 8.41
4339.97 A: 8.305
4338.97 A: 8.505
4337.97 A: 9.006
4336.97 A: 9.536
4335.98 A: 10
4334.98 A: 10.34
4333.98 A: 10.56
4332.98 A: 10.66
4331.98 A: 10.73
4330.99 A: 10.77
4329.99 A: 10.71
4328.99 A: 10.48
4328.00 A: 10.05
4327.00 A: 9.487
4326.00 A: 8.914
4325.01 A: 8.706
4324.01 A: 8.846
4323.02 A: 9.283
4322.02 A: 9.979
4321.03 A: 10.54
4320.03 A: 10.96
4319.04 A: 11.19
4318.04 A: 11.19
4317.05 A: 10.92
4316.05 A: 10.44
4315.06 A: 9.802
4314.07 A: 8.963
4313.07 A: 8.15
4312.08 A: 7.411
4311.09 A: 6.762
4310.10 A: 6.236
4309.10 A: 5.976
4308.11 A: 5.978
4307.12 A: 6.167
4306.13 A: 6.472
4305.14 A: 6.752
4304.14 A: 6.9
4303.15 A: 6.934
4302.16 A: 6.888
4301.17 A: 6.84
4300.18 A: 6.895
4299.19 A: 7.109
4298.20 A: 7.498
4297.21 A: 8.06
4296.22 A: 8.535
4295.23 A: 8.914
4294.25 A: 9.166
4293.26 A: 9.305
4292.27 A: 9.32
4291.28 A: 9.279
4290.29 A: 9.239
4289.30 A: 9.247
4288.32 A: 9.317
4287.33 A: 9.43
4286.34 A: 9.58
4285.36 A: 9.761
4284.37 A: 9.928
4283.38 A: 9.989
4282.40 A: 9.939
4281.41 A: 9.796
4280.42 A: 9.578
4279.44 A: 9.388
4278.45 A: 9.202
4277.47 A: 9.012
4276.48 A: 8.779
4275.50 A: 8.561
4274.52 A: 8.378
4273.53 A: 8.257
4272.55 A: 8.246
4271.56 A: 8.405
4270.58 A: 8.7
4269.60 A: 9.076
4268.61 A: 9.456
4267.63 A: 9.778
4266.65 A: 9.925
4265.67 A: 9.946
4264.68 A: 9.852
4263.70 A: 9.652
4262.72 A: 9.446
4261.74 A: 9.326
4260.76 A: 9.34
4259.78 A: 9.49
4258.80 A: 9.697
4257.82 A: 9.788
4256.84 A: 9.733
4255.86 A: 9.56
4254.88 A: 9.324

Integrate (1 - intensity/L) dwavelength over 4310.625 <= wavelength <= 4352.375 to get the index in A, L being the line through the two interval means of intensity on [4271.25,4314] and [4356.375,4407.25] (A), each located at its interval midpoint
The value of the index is -3.56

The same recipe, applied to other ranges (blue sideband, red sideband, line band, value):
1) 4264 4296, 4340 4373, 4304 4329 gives 2.8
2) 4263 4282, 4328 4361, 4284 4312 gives 4.6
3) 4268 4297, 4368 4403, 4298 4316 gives 4.2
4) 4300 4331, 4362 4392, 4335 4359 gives -1.8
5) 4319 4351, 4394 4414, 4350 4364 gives -0.4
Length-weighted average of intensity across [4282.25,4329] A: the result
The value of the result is 8.68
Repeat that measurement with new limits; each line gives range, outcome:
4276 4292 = 9.46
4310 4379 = 10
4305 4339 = 9.19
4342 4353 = 10.5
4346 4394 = 10.2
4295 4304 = 7.45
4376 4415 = 10.1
